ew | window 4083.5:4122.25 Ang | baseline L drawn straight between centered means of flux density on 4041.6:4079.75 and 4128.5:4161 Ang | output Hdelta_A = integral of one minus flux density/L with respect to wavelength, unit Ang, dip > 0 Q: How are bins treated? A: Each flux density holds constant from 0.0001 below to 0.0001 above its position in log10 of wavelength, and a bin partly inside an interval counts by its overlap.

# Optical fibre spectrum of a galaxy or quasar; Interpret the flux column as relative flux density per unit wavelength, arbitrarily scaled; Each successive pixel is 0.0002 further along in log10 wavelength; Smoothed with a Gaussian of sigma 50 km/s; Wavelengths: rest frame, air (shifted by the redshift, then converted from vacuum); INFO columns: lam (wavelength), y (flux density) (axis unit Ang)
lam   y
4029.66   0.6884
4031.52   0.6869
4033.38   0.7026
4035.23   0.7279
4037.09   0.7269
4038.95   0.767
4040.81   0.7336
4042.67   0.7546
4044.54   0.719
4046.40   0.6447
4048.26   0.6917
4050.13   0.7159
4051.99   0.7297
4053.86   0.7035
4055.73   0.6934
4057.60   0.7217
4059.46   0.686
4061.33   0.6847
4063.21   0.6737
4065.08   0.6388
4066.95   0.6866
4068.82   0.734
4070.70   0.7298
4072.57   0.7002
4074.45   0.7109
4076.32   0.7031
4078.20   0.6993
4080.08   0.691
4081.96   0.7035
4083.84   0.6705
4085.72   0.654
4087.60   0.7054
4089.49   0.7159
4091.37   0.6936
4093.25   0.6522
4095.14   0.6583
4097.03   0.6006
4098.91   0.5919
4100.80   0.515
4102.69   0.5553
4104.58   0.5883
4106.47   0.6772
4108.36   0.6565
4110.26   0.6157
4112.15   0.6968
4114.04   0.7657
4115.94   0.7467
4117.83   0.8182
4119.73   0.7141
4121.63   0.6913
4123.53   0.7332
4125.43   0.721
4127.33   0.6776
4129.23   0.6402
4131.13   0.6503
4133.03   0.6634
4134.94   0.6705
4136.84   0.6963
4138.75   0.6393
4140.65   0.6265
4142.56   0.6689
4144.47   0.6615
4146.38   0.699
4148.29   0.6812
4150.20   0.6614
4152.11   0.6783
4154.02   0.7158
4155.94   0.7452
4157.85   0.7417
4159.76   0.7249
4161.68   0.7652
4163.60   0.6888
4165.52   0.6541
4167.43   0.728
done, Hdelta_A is 1.4 Ang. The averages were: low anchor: 0.701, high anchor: 0.681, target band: 0.666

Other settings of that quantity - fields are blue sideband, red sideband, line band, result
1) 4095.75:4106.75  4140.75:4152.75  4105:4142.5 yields -3.65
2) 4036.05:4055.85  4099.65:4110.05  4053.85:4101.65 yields -1.75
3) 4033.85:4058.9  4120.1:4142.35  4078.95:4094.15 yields 0.24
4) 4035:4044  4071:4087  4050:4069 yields 0.60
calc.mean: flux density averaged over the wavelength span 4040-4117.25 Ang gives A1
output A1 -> 0.681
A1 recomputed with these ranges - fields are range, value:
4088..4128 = 0.671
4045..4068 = 0.69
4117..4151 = 0.684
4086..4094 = 0.69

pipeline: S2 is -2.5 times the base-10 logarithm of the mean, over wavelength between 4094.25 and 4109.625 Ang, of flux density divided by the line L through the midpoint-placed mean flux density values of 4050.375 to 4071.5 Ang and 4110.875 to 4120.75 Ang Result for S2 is 0.21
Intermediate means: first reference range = 0.699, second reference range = 0.744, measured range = 0.605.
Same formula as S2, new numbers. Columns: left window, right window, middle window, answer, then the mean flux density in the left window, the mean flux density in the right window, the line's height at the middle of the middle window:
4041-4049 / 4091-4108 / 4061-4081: -0.055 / 0.706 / 0.614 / 0.662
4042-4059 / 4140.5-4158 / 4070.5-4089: 0.009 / 0.707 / 0.688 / 0.701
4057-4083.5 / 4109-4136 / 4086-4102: 0.093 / 0.697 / 0.7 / 0.698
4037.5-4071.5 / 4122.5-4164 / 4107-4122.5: -0.028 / 0.706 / 0.689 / 0.694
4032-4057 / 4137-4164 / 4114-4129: -0.042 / 0.716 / 0.693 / 0.699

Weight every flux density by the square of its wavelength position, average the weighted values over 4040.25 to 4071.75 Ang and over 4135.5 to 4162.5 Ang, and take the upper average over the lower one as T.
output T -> 1.03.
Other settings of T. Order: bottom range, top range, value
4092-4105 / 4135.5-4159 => 1.17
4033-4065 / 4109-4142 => 1.01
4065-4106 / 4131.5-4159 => 1.06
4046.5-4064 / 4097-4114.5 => 0.92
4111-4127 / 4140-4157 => 0.95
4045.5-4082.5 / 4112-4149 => 1.03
